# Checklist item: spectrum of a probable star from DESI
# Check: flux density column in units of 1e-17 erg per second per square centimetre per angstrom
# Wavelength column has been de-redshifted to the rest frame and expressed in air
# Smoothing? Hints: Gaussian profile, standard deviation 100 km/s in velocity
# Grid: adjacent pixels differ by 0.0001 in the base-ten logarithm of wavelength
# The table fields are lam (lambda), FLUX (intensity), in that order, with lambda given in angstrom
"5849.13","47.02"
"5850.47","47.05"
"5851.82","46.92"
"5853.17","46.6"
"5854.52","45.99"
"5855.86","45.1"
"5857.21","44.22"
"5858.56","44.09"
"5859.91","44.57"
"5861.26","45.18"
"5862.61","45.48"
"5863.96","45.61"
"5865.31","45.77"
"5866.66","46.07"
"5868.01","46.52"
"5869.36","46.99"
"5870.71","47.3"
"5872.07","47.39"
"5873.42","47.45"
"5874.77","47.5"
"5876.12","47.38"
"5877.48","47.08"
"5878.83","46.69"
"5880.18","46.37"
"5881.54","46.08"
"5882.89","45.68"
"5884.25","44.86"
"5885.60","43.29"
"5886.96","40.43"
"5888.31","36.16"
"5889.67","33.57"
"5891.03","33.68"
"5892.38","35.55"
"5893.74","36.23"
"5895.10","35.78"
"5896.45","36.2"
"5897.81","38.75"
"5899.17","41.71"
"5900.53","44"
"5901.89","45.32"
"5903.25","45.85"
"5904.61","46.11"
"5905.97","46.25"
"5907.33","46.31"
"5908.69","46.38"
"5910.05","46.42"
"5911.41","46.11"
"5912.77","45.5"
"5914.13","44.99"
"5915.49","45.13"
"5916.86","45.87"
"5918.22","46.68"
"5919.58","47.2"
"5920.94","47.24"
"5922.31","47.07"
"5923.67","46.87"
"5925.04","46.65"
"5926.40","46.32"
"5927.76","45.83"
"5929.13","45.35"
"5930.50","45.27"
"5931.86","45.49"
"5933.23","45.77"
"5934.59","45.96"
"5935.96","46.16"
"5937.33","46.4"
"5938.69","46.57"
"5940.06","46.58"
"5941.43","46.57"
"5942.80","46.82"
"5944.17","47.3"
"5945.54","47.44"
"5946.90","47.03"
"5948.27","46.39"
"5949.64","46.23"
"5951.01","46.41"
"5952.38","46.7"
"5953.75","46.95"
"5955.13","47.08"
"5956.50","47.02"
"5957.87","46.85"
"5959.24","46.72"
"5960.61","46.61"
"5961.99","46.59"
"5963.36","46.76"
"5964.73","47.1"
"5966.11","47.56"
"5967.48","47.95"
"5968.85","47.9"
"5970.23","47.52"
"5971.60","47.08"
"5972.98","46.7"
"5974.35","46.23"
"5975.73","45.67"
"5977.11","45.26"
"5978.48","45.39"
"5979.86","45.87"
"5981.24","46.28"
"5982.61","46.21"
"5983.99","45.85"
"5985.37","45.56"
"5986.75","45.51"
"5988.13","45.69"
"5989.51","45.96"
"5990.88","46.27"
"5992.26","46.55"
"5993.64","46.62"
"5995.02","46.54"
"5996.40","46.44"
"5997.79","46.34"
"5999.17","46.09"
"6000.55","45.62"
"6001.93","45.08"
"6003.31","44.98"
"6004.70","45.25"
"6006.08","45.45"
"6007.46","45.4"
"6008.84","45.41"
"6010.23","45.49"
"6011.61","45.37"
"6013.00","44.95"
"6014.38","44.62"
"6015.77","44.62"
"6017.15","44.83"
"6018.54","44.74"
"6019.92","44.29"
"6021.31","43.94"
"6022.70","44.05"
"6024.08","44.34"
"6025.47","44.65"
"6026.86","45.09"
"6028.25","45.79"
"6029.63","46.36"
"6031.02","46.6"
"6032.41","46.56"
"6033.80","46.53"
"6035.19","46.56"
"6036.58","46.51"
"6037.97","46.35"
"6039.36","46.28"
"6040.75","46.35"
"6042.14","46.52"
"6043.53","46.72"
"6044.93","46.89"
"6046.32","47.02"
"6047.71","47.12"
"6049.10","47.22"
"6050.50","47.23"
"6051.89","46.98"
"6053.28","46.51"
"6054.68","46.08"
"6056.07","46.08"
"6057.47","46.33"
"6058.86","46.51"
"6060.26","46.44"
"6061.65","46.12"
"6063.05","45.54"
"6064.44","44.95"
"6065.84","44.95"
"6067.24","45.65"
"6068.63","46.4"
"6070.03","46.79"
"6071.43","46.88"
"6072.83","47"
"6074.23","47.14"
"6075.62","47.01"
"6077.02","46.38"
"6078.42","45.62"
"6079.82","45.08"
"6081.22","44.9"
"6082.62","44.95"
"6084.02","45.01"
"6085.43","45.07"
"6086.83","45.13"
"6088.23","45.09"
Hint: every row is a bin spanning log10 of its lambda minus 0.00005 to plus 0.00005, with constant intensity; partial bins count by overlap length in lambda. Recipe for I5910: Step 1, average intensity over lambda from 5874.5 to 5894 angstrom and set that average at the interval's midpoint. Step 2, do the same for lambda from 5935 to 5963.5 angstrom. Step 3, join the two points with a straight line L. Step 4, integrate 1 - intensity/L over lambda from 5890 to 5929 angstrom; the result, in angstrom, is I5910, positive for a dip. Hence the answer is 0.2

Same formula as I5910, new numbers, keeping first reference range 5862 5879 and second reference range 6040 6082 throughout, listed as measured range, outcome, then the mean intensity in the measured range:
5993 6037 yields 0.92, 45.5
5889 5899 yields 2.29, 36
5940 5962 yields -0.11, 46.8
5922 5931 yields 0.08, 46.2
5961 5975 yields -0.18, 47.1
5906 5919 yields 0.19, 46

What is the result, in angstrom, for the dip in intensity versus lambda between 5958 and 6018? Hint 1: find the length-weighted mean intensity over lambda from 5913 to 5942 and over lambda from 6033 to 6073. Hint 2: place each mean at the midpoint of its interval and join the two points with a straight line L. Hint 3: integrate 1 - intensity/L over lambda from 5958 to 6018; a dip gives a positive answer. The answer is 0.3 angstrom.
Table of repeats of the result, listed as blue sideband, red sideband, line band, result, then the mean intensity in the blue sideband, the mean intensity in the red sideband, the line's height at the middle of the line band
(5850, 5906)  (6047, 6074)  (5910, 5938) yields -1.08 angstrom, 43.7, 46.4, 44.4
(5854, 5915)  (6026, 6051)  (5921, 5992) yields -2.15 angstrom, 43.9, 46.5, 45.1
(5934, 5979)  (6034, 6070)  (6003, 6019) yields 0.49 angstrom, 46.7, 46.4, 46.5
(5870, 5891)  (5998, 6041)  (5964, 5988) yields -0.75 angstrom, 44.1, 45.4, 45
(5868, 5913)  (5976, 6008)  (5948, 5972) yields -1.02 angstrom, 43.4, 45.8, 45.1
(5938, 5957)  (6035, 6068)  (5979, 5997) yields 0.21 angstrom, 46.8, 46.4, 46.6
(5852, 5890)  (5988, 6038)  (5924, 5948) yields -0.54 angstrom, 45.1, 45.6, 45.3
